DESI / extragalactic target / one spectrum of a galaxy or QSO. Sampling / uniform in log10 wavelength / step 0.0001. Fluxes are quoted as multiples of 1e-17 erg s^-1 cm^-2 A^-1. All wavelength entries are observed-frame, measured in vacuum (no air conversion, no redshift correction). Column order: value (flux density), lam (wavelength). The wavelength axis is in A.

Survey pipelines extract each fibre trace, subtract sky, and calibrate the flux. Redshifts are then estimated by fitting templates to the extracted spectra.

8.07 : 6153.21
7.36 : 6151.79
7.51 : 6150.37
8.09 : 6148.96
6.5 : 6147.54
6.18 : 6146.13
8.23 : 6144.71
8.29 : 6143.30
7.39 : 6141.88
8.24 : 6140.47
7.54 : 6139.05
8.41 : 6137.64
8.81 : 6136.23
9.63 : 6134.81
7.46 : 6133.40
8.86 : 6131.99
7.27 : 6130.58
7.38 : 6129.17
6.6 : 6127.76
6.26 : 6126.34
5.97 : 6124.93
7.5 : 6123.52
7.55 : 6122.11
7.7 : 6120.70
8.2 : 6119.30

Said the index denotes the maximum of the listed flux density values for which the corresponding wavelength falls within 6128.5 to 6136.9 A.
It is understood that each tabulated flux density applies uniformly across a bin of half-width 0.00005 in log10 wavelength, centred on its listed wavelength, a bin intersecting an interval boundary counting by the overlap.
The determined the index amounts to 9.63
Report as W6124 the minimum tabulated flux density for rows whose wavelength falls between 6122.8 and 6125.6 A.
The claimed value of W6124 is 5.97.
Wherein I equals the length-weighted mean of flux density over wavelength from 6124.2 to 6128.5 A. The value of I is 6.28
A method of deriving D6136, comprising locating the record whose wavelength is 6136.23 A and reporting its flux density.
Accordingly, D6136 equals 8.81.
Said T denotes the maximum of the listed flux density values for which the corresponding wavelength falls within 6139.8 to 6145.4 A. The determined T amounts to 8.29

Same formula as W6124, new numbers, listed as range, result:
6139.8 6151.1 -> 6.18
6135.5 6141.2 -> 7.54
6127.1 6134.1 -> 6.6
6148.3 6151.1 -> 7.51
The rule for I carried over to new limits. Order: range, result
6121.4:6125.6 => 7.02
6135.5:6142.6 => 8.07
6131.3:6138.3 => 8.64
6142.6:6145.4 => 8.27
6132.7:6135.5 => 8.55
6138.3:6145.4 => 7.94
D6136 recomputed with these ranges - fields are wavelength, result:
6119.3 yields 8.2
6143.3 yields 8.29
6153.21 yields 8.07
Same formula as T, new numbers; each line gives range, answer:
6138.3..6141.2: 8.24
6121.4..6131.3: 7.55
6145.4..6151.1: 8.09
